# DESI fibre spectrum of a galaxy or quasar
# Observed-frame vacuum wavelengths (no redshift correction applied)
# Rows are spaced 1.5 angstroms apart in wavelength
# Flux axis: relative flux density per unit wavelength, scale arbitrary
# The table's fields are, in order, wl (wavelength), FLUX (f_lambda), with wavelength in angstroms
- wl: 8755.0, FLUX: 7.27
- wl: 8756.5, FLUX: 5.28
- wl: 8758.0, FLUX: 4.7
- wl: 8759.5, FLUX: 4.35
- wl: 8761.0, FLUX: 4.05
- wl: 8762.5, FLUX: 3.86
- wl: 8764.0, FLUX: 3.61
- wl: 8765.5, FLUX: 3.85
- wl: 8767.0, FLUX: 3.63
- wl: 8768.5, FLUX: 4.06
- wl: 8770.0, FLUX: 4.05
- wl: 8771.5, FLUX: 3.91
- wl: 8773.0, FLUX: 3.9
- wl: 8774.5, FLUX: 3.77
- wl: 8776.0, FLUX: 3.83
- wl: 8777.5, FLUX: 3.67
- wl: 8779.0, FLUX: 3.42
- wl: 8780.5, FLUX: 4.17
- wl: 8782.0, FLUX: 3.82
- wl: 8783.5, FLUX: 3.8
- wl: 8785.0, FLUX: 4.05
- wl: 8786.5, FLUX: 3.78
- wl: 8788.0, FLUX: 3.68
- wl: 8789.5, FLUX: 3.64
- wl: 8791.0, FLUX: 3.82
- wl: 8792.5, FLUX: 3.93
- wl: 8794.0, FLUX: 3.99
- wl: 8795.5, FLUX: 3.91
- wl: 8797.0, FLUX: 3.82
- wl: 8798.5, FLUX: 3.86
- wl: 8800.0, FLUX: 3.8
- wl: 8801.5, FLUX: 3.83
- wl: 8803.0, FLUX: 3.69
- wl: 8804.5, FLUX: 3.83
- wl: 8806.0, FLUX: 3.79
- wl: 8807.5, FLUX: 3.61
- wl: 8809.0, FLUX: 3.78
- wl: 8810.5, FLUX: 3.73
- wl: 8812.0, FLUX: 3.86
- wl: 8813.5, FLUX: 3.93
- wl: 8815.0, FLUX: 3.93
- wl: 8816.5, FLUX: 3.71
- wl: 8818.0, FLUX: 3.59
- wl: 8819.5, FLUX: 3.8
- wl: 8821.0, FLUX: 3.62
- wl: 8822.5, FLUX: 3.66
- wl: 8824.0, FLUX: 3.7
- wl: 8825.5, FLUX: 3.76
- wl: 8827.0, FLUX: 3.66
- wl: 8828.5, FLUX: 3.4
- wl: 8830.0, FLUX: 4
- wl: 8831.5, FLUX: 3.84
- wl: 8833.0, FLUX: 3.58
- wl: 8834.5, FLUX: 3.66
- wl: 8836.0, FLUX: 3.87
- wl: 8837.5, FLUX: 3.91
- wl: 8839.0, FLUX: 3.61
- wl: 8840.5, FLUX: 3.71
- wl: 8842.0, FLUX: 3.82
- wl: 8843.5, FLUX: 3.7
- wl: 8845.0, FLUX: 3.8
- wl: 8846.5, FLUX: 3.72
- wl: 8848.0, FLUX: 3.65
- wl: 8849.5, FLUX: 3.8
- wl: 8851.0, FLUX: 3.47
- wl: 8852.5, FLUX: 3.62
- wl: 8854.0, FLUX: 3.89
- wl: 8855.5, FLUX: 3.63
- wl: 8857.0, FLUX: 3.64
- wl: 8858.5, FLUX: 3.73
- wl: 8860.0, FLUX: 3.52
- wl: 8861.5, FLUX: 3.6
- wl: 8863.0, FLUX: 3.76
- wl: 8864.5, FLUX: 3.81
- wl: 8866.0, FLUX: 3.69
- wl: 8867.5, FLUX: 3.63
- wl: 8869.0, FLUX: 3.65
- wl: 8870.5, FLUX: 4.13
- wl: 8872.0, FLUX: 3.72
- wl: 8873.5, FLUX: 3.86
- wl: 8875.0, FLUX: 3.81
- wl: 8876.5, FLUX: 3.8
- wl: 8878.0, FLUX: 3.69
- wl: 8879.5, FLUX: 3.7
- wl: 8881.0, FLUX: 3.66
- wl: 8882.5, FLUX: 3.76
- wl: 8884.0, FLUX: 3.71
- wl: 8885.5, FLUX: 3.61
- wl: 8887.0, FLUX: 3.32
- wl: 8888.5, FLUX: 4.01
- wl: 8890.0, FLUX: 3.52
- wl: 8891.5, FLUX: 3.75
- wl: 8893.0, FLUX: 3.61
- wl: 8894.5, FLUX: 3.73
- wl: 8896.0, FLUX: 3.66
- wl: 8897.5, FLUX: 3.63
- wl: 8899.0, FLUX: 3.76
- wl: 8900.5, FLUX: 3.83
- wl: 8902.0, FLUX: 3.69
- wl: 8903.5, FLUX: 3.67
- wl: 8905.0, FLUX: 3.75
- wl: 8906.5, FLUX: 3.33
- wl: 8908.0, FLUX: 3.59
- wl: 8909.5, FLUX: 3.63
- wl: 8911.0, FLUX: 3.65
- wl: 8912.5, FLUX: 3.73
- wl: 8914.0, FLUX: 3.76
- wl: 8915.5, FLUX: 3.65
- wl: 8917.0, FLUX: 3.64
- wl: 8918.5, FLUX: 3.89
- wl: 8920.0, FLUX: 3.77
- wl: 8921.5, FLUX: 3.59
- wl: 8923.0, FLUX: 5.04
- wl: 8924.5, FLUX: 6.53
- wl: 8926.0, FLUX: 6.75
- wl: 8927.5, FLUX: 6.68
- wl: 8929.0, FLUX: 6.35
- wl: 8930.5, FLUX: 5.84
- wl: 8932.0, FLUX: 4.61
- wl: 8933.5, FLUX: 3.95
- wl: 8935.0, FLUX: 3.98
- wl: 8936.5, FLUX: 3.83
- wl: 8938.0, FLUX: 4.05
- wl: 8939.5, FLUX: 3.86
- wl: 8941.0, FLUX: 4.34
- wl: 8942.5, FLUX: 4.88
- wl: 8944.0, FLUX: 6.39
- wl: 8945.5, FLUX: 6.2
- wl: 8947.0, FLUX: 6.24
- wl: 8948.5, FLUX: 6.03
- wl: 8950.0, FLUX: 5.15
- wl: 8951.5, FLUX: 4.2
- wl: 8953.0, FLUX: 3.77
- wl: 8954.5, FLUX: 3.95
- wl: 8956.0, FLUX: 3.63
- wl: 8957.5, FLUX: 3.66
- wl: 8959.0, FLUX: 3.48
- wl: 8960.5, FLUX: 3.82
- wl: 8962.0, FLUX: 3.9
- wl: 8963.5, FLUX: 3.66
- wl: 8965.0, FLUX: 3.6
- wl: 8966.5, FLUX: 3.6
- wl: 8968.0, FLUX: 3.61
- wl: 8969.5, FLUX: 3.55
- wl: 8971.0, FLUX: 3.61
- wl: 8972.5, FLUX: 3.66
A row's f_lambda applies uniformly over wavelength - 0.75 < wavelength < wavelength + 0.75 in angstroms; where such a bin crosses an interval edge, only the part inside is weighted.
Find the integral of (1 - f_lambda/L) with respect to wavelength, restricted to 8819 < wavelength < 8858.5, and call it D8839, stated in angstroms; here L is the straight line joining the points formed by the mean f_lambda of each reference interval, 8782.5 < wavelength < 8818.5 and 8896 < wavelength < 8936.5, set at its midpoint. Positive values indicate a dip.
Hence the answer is 2.6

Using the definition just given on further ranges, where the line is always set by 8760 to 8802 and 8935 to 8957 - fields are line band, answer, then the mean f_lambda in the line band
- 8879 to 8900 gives 3.5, 3.68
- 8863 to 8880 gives 2.2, 3.77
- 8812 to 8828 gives 1.2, 3.74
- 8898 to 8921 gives 4.2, 3.69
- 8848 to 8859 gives 1.4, 3.68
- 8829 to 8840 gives 0.9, 3.77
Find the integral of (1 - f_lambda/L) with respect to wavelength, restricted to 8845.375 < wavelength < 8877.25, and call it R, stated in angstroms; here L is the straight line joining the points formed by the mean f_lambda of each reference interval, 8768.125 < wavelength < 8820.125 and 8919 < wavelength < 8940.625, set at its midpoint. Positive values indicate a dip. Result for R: 4.62 angstroms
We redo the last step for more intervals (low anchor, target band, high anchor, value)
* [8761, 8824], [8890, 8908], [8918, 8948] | 4.1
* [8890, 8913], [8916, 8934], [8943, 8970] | -4.9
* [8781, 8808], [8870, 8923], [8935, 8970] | 5.4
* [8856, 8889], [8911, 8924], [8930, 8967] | 0.7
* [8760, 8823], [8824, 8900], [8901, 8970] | 6.8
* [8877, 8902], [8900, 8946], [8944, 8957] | -0.6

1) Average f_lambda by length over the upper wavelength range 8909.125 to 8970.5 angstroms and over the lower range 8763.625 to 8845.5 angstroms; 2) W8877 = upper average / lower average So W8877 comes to 1.18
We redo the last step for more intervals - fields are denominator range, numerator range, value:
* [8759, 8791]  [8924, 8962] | 1.26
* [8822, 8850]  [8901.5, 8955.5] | 1.22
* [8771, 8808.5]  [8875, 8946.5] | 1.10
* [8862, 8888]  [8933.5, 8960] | 1.22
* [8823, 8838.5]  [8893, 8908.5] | 0.98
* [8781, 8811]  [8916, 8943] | 1.24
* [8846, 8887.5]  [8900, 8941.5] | 1.17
